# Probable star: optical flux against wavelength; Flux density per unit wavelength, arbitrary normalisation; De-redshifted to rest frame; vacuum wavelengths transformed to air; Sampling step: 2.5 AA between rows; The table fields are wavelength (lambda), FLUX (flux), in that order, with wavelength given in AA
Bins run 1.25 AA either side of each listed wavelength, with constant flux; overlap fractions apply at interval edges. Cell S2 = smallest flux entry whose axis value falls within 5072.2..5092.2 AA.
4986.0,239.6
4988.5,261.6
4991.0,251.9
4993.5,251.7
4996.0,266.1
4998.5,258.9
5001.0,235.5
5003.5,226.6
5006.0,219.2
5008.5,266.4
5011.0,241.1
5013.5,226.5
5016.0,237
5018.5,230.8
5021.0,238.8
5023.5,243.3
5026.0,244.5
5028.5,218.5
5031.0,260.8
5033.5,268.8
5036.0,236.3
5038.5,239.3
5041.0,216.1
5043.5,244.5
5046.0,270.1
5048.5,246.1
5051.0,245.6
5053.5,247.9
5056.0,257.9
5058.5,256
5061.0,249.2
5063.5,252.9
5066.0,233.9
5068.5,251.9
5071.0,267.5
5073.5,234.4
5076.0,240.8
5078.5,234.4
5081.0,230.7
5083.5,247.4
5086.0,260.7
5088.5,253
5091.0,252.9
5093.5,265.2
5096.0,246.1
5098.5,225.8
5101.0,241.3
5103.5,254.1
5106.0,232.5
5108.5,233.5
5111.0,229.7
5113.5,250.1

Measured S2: 230.7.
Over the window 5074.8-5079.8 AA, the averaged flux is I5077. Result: 237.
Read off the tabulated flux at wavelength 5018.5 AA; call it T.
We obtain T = 230.8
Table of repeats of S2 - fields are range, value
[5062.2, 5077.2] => 233.9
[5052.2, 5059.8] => 247.9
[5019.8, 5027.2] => 238.8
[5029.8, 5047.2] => 216.1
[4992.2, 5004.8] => 226.6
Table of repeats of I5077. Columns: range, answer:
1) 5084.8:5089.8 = 257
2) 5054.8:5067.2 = 250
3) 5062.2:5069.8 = 246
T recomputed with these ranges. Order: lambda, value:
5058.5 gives 256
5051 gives 245.6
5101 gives 241.3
